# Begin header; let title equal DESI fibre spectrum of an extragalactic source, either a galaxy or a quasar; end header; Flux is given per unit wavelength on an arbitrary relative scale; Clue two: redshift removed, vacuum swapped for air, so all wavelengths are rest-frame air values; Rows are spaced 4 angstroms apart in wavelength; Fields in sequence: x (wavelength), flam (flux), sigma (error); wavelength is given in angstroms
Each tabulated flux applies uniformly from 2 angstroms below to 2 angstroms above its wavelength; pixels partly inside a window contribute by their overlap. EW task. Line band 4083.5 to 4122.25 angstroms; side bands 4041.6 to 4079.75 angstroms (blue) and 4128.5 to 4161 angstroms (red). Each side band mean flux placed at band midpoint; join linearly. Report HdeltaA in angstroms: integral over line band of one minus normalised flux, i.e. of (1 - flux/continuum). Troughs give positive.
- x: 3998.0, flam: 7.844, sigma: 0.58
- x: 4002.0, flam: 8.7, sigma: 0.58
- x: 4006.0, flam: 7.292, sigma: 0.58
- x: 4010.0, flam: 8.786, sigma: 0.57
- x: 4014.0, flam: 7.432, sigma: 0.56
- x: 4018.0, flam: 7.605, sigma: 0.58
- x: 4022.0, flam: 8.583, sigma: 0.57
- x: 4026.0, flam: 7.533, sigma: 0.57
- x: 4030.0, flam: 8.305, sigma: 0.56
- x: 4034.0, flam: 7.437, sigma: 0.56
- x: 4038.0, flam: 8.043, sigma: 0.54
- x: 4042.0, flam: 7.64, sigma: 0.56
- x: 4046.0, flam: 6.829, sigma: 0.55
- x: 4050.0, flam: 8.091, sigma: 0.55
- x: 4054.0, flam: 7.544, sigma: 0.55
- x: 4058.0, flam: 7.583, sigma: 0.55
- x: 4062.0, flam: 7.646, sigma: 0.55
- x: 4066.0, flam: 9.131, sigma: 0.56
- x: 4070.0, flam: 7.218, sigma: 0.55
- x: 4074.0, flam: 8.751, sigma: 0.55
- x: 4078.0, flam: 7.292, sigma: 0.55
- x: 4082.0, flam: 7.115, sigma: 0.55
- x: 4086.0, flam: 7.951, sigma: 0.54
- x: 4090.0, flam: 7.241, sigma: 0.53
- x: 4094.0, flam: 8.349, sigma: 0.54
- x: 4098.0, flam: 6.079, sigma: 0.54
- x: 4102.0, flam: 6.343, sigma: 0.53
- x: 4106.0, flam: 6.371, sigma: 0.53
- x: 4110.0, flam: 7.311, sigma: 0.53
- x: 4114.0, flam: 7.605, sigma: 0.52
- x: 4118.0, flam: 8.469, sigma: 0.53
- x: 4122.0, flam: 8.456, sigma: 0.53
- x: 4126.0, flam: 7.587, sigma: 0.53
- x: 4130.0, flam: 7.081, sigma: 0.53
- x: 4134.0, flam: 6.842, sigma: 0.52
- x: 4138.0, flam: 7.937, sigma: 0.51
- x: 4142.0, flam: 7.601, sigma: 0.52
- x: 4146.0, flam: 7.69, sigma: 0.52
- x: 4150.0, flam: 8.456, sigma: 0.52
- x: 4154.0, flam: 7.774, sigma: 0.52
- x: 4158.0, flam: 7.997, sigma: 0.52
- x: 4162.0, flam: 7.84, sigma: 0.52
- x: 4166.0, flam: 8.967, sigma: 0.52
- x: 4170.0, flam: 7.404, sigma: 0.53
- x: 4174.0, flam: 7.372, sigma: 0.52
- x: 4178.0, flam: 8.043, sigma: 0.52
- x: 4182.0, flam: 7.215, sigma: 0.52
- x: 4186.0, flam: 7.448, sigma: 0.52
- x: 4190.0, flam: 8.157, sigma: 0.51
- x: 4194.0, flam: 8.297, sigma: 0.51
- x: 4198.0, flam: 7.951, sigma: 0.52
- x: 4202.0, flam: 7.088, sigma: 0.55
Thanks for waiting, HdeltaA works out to 1.8 angstroms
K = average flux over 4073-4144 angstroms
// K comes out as 7.45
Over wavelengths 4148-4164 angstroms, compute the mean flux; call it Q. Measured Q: 8.02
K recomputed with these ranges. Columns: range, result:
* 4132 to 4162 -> 7.76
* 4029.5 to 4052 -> 7.69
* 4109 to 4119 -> 7.78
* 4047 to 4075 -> 7.93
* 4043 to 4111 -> 7.47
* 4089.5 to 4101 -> 7.14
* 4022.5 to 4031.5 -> 8.01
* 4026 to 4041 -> 7.86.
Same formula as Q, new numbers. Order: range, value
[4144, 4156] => 7.97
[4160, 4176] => 7.9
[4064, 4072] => 8.17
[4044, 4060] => 7.51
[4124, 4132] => 7.33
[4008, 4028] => 7.99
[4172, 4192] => 7.65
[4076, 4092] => 7.4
